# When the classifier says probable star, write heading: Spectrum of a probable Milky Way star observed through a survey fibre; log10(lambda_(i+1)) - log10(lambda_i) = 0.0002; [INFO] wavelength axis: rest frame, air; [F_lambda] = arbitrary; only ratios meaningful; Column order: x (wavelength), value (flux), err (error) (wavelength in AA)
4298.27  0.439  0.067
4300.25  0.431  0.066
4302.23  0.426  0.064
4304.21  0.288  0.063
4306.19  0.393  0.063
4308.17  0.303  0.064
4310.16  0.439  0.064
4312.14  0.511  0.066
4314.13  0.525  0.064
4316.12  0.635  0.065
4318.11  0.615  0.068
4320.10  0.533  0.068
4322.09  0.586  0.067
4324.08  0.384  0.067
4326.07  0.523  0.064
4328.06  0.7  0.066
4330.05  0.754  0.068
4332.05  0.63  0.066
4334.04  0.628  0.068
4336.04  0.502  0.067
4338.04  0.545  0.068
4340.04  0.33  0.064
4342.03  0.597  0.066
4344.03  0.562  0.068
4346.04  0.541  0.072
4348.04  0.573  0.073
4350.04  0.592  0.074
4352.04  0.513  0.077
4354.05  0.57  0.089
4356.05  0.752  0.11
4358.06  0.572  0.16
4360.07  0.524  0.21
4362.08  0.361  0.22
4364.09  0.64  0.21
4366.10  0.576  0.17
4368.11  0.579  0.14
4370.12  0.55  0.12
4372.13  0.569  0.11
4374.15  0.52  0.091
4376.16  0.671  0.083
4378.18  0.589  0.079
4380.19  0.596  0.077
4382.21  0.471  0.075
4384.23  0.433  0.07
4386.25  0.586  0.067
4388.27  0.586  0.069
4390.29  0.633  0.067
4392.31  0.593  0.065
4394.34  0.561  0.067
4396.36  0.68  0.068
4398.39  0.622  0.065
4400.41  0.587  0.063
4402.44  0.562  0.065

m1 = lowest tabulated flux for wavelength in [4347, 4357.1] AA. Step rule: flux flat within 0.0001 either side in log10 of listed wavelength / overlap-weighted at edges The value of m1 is 0.513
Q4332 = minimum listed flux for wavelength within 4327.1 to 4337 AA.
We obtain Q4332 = 0.502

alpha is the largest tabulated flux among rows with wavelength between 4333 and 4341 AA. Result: 0.628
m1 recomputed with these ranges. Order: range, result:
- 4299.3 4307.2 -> 0.288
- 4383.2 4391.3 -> 0.433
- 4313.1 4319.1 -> 0.525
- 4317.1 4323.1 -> 0.533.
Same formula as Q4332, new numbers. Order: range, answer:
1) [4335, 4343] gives 0.33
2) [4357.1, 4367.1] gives 0.361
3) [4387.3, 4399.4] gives 0.561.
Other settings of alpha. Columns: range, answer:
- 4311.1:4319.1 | 0.635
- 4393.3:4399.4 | 0.68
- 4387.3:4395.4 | 0.633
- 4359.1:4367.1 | 0.64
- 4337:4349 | 0.597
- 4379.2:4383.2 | 0.596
